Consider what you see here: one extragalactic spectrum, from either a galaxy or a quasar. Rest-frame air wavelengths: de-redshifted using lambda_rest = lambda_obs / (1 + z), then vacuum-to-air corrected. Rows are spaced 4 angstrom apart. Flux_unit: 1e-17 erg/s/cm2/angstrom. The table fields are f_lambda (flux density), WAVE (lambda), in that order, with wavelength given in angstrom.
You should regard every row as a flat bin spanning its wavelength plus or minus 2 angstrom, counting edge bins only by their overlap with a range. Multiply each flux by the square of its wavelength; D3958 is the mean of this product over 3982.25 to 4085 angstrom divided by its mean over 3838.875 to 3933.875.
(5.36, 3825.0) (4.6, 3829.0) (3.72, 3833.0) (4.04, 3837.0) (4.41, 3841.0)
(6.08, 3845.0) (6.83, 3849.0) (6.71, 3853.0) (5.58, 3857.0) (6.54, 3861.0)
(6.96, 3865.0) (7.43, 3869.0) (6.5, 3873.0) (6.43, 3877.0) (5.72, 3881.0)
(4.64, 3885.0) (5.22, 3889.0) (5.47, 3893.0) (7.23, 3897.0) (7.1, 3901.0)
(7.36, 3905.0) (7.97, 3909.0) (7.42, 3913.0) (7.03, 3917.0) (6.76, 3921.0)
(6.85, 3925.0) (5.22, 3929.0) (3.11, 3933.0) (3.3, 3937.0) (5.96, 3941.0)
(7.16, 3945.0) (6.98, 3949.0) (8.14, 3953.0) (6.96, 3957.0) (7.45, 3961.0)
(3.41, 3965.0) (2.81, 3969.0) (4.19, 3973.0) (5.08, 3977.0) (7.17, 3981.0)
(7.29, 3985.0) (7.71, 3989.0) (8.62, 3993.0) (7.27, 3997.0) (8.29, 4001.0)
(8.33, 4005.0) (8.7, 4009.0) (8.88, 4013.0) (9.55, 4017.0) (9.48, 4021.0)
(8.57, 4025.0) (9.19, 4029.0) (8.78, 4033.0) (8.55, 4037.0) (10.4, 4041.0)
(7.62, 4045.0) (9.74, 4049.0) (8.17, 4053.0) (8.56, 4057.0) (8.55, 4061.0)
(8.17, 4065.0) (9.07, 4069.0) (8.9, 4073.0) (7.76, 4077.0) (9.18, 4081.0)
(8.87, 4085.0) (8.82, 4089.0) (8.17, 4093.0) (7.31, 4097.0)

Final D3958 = 1.47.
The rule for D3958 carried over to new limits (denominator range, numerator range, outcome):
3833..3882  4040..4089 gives 1.61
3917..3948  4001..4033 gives 1.65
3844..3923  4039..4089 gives 1.46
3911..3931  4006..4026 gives 1.42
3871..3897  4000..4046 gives 1.65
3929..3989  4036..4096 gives 1.61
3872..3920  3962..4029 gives 1.18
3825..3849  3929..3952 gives 1.19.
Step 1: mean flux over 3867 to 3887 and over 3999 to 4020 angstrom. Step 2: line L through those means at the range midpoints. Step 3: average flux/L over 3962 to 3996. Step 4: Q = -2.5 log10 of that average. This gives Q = 0.37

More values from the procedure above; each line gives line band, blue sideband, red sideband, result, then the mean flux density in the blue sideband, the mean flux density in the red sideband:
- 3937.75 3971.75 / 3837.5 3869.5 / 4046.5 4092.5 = 0.22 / 6.16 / 8.68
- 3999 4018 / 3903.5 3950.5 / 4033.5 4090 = -0.13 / 6.24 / 8.74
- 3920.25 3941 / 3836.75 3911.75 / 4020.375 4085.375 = 0.37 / 6.29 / 8.78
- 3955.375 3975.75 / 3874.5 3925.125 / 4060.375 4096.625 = 0.42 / 6.54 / 8.55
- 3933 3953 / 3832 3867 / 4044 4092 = 0.20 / 5.71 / 8.63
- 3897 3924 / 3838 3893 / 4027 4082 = -0.09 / 6.02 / 8.75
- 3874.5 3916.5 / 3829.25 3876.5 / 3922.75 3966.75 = -0.11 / 5.86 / 5.89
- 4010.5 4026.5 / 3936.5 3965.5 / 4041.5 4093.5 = -0.18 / 6.46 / 8.65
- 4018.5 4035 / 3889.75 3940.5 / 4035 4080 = -0.11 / 6.2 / 8.69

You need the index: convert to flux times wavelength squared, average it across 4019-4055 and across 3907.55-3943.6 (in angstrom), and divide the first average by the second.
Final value 1.59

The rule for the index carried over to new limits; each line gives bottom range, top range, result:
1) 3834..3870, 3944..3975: 1.03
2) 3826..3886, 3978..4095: 1.62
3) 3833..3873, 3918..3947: 0.96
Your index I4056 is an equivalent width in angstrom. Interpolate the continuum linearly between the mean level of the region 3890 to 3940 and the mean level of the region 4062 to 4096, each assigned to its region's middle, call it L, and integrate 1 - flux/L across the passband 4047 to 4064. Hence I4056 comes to -1.0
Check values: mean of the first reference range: 6.21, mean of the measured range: 8.72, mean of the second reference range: 8.58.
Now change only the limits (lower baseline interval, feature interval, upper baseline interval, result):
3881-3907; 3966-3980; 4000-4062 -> 6.4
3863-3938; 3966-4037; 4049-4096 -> 0.5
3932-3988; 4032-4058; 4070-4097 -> -4.0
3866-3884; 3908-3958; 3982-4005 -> 5.6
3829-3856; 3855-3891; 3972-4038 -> -2.2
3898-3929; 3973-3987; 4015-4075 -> 3.2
